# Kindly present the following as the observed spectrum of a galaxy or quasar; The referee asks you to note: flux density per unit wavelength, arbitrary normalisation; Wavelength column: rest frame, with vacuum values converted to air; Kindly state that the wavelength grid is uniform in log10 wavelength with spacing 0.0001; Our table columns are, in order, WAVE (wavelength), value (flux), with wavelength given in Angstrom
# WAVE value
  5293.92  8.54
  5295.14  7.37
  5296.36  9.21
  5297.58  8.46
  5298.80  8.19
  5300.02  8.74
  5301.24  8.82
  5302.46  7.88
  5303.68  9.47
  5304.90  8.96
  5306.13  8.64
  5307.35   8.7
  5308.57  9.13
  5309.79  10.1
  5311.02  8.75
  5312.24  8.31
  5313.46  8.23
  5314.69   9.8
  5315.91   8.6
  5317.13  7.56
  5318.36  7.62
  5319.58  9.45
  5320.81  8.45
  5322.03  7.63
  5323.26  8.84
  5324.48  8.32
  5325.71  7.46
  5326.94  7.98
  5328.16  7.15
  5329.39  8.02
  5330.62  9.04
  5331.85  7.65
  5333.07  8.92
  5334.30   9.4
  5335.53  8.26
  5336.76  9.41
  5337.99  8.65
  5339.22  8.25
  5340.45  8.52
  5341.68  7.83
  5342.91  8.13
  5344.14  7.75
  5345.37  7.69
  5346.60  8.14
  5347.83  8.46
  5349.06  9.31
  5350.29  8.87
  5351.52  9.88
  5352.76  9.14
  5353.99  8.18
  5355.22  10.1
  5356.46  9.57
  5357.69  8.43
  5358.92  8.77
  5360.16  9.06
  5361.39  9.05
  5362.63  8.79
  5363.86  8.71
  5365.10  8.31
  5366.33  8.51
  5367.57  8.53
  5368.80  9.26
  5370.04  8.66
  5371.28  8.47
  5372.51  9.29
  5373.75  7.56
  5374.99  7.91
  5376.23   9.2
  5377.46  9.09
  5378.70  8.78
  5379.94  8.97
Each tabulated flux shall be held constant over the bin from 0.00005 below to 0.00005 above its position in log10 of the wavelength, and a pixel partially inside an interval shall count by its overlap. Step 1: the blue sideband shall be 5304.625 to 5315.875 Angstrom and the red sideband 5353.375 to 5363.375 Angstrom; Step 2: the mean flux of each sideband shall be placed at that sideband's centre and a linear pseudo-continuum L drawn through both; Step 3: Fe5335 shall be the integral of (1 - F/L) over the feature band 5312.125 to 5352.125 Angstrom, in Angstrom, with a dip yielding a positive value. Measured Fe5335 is 2.5 Angstrom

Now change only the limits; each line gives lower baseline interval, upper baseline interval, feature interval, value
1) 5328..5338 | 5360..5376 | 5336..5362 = -0.42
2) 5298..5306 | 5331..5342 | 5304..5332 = 0.48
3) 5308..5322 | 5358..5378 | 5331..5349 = 0.60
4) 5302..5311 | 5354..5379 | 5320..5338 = 1.13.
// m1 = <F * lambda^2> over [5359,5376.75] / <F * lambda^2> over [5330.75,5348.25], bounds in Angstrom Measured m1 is 1.04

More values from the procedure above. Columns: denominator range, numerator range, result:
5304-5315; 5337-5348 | 0.93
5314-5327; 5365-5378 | 1.05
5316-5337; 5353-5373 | 1.08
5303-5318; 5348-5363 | 1.05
